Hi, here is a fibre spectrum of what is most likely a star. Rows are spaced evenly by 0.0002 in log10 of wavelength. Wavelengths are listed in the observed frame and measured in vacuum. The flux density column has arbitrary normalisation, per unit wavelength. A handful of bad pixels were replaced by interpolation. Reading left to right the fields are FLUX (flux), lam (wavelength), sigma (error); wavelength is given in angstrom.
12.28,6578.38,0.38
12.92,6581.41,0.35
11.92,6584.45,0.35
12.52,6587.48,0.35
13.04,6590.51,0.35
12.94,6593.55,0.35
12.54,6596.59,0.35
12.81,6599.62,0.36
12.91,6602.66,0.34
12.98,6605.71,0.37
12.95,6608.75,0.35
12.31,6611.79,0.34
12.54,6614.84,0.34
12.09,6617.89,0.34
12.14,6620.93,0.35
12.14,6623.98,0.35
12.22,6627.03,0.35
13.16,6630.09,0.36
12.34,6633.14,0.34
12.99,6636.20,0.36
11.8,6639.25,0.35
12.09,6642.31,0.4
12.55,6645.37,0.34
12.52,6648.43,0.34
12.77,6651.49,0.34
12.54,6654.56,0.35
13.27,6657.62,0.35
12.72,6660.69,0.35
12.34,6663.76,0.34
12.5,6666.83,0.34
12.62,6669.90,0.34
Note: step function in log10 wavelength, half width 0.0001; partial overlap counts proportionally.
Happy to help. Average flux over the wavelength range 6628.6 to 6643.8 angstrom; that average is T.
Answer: 12.5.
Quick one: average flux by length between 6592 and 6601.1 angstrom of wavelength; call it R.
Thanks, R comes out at 12.8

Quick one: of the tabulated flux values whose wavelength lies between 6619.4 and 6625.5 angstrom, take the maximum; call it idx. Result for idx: 12.14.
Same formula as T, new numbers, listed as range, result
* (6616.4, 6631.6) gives 12.4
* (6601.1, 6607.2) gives 12.9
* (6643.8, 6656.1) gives 12.6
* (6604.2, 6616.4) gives 12.7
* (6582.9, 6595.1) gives 12.6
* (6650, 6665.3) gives 12.7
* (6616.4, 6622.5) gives 12.1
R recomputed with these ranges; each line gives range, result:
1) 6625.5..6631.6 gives 12.7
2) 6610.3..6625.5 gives 12.2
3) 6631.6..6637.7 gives 12.7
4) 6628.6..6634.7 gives 12.7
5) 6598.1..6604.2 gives 12.9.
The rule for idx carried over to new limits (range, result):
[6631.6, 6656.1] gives 12.99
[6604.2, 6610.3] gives 12.98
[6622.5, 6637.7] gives 13.16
